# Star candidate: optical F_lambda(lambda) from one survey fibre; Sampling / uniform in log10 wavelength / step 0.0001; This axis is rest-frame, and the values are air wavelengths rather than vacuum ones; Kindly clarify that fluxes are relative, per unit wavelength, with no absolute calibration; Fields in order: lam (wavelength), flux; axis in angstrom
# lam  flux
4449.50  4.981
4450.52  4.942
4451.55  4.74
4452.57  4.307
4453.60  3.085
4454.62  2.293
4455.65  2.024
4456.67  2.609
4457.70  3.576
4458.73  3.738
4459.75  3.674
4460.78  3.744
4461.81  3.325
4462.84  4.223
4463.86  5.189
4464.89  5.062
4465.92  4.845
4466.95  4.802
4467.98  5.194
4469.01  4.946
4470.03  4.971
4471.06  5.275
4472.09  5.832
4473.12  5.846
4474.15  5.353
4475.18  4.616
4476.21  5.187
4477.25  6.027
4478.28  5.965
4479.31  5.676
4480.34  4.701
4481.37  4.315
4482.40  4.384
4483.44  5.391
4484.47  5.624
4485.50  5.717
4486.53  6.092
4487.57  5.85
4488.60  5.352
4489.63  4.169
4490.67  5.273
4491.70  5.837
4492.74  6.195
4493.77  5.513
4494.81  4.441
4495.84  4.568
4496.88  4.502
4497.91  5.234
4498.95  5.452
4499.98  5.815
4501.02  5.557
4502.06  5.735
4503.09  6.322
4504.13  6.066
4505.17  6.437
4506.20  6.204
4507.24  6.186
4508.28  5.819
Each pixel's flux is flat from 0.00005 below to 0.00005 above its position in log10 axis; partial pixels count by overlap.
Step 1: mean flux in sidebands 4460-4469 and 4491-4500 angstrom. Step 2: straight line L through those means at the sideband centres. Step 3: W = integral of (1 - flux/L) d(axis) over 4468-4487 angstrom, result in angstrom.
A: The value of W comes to -1.90 angstrom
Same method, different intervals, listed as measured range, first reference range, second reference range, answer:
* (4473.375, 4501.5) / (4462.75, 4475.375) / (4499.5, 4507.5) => 1.6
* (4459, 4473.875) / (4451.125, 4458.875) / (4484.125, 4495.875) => -3.0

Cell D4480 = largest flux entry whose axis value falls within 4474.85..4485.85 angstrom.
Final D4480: 6.027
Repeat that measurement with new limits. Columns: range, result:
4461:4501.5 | 6.195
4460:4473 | 5.832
